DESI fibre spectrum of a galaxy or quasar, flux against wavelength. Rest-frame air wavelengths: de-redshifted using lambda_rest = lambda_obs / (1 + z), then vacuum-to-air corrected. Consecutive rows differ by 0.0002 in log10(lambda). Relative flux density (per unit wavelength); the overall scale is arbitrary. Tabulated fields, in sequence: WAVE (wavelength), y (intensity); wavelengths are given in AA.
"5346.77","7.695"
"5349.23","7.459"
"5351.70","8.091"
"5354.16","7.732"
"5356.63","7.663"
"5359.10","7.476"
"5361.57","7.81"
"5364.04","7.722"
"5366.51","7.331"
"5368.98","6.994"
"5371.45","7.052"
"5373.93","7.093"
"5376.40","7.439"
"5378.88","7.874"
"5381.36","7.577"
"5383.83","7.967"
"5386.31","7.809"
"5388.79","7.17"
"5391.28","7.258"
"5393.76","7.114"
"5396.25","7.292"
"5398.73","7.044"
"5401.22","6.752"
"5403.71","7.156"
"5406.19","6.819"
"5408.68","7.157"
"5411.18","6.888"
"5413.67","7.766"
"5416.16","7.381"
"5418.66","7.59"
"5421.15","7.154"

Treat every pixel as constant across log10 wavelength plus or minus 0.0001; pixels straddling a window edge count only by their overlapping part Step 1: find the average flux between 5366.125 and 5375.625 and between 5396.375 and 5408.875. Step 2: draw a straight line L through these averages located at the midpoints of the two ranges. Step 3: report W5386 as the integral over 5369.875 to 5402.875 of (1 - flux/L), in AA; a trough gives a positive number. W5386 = -1.3 AA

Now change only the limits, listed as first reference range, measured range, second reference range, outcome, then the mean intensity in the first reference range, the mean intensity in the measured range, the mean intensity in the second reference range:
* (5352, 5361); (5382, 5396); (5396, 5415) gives -0.3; 7.68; 7.46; 7.1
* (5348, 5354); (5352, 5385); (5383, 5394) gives 0.4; 7.77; 7.53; 7.47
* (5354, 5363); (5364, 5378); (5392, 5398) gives 0.5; 7.66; 7.25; 7.2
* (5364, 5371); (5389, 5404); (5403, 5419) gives 0.3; 7.26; 7.1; 7.24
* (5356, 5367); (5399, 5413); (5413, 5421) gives 1.0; 7.61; 6.99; 7.51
